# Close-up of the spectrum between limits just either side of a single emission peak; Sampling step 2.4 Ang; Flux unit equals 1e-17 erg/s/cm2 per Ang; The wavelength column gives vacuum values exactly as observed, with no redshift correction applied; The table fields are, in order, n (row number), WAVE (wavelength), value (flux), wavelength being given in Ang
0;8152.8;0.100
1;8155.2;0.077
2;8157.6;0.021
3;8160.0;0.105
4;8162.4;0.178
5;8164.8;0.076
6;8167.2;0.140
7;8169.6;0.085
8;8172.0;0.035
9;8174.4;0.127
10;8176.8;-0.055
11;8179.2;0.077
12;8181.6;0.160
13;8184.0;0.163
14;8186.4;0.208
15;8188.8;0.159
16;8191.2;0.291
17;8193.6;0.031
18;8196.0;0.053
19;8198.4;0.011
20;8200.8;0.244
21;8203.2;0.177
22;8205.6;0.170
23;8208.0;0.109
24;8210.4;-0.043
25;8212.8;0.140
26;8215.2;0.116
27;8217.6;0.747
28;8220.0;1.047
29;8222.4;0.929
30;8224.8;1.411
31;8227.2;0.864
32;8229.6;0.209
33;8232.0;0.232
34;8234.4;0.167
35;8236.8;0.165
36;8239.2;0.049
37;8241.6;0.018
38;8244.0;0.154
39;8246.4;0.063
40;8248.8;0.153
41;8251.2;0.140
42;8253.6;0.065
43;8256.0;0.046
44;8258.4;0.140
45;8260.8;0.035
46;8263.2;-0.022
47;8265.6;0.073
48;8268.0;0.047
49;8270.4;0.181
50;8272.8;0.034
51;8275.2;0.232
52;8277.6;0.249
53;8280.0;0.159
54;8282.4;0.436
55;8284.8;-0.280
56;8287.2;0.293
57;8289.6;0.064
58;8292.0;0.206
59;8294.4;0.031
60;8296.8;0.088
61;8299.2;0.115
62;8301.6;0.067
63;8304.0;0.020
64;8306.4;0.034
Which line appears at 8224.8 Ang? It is [O II]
